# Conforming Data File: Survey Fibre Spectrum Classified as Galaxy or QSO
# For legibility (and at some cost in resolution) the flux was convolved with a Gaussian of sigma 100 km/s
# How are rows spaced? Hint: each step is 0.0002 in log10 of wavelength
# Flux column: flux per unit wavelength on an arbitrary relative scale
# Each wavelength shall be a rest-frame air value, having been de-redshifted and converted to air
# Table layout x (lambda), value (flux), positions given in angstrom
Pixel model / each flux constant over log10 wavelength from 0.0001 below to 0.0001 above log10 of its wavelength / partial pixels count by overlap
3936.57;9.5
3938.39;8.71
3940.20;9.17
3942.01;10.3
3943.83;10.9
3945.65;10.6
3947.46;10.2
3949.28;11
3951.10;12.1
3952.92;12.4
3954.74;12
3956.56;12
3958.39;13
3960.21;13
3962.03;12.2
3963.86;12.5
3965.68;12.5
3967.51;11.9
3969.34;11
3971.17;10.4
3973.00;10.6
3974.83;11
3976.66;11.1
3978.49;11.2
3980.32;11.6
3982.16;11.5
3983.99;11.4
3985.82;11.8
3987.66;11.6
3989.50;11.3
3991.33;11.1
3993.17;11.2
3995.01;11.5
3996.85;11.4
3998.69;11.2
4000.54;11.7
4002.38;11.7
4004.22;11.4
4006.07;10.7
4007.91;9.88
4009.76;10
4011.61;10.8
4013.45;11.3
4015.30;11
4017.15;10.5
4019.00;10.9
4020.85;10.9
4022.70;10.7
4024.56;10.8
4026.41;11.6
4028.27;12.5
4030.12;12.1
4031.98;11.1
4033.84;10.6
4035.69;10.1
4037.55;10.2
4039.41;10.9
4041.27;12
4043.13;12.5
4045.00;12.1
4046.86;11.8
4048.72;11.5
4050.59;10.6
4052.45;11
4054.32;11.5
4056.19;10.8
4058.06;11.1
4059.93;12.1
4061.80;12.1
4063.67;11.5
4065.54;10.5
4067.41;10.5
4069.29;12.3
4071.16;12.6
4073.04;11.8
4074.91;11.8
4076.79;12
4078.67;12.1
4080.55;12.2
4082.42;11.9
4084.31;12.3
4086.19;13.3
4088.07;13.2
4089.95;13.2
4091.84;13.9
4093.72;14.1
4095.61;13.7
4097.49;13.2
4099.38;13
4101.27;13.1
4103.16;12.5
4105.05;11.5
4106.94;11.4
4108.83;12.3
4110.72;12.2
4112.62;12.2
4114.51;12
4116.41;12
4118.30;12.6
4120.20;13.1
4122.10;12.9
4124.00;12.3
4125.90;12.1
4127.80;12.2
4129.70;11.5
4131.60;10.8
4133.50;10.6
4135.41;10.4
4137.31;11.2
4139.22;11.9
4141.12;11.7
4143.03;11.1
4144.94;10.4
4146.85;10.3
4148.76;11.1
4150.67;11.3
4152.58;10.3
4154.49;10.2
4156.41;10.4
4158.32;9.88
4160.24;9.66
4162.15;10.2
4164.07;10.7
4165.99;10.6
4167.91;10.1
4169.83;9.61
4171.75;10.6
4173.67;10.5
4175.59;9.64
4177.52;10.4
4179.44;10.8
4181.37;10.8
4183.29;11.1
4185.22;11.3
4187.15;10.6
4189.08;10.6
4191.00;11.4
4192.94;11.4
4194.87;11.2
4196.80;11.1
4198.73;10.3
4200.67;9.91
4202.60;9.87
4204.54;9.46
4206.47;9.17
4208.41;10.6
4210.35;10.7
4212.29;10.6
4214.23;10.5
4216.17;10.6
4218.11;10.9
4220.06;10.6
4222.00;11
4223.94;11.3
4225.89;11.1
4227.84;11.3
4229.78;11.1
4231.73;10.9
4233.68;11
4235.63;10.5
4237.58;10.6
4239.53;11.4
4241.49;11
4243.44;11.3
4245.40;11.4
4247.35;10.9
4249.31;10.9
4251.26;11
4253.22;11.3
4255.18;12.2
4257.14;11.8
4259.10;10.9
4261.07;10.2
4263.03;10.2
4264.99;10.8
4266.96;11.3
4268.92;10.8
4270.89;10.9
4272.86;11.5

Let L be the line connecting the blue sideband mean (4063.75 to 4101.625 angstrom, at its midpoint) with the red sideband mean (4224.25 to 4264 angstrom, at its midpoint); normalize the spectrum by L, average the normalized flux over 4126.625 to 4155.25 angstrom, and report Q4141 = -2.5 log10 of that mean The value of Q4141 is 0.091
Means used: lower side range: 12.5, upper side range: 11.1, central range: 11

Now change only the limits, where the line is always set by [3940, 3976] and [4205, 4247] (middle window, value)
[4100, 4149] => -0.065 mag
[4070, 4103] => -0.147 mag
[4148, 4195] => 0.040 mag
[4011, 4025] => 0.046 mag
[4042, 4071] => -0.024 mag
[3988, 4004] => -0.001 mag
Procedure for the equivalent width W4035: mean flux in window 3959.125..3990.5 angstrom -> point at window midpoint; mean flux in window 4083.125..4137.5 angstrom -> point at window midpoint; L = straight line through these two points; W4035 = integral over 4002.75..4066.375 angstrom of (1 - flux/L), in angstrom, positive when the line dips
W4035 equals 4.14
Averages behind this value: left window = 11.6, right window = 12.4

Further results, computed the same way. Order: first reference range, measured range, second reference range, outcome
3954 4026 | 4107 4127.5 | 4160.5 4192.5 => -2.9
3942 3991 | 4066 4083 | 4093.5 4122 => 0.6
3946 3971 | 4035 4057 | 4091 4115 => 2.0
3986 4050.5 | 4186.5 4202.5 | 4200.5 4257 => 0.2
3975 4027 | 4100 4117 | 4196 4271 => -1.8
